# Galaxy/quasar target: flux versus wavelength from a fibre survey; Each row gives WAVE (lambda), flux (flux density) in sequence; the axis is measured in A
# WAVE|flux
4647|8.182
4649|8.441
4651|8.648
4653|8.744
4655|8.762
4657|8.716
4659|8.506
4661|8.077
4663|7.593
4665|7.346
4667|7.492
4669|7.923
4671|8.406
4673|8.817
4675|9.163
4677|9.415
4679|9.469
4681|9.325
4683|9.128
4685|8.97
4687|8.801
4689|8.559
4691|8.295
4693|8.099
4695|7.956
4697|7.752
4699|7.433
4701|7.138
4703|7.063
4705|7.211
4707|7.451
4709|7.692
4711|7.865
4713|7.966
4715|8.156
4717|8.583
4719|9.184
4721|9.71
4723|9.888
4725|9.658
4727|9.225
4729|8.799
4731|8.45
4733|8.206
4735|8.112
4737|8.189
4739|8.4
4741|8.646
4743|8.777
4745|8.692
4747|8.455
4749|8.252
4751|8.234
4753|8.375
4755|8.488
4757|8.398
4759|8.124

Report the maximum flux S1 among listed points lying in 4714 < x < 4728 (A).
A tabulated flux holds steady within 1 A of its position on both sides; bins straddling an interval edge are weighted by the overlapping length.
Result 9.888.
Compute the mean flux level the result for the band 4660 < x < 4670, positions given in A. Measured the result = 7.69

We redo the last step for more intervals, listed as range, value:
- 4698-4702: 7.29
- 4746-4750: 8.35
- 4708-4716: 7.92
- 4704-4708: 7.33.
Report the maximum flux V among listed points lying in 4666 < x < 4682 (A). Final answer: 9.469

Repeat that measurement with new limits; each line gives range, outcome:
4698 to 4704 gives 7.433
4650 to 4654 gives 8.744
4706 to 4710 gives 7.692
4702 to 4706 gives 7.211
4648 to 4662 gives 8.762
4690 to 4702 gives 8.295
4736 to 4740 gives 8.4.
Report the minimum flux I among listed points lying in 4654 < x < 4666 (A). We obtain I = 7.346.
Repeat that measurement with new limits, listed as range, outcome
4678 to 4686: 8.97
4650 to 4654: 8.648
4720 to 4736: 8.112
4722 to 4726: 9.658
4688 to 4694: 8.099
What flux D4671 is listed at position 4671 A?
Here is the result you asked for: 8.406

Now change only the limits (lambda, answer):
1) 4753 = 8.375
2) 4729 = 8.799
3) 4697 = 7.752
